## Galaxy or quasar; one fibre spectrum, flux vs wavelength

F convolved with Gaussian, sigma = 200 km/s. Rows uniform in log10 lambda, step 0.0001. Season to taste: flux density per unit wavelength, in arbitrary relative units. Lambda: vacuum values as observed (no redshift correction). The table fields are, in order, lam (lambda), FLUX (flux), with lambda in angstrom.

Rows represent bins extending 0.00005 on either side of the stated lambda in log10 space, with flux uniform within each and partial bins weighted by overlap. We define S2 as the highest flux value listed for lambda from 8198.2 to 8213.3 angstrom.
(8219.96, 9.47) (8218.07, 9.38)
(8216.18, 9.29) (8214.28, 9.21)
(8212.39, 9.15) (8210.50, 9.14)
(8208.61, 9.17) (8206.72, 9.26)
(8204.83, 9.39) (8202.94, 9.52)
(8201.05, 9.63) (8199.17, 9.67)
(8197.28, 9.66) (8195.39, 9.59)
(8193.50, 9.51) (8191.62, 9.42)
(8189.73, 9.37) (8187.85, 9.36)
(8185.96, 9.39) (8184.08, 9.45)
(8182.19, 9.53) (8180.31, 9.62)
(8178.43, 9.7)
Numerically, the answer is 9.67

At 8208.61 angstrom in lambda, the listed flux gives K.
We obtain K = 9.17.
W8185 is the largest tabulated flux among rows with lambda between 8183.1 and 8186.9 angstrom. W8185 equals 9.45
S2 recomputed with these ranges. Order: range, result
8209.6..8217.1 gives 9.29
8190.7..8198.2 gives 9.66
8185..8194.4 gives 9.51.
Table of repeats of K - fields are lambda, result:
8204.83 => 9.39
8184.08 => 9.45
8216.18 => 9.29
